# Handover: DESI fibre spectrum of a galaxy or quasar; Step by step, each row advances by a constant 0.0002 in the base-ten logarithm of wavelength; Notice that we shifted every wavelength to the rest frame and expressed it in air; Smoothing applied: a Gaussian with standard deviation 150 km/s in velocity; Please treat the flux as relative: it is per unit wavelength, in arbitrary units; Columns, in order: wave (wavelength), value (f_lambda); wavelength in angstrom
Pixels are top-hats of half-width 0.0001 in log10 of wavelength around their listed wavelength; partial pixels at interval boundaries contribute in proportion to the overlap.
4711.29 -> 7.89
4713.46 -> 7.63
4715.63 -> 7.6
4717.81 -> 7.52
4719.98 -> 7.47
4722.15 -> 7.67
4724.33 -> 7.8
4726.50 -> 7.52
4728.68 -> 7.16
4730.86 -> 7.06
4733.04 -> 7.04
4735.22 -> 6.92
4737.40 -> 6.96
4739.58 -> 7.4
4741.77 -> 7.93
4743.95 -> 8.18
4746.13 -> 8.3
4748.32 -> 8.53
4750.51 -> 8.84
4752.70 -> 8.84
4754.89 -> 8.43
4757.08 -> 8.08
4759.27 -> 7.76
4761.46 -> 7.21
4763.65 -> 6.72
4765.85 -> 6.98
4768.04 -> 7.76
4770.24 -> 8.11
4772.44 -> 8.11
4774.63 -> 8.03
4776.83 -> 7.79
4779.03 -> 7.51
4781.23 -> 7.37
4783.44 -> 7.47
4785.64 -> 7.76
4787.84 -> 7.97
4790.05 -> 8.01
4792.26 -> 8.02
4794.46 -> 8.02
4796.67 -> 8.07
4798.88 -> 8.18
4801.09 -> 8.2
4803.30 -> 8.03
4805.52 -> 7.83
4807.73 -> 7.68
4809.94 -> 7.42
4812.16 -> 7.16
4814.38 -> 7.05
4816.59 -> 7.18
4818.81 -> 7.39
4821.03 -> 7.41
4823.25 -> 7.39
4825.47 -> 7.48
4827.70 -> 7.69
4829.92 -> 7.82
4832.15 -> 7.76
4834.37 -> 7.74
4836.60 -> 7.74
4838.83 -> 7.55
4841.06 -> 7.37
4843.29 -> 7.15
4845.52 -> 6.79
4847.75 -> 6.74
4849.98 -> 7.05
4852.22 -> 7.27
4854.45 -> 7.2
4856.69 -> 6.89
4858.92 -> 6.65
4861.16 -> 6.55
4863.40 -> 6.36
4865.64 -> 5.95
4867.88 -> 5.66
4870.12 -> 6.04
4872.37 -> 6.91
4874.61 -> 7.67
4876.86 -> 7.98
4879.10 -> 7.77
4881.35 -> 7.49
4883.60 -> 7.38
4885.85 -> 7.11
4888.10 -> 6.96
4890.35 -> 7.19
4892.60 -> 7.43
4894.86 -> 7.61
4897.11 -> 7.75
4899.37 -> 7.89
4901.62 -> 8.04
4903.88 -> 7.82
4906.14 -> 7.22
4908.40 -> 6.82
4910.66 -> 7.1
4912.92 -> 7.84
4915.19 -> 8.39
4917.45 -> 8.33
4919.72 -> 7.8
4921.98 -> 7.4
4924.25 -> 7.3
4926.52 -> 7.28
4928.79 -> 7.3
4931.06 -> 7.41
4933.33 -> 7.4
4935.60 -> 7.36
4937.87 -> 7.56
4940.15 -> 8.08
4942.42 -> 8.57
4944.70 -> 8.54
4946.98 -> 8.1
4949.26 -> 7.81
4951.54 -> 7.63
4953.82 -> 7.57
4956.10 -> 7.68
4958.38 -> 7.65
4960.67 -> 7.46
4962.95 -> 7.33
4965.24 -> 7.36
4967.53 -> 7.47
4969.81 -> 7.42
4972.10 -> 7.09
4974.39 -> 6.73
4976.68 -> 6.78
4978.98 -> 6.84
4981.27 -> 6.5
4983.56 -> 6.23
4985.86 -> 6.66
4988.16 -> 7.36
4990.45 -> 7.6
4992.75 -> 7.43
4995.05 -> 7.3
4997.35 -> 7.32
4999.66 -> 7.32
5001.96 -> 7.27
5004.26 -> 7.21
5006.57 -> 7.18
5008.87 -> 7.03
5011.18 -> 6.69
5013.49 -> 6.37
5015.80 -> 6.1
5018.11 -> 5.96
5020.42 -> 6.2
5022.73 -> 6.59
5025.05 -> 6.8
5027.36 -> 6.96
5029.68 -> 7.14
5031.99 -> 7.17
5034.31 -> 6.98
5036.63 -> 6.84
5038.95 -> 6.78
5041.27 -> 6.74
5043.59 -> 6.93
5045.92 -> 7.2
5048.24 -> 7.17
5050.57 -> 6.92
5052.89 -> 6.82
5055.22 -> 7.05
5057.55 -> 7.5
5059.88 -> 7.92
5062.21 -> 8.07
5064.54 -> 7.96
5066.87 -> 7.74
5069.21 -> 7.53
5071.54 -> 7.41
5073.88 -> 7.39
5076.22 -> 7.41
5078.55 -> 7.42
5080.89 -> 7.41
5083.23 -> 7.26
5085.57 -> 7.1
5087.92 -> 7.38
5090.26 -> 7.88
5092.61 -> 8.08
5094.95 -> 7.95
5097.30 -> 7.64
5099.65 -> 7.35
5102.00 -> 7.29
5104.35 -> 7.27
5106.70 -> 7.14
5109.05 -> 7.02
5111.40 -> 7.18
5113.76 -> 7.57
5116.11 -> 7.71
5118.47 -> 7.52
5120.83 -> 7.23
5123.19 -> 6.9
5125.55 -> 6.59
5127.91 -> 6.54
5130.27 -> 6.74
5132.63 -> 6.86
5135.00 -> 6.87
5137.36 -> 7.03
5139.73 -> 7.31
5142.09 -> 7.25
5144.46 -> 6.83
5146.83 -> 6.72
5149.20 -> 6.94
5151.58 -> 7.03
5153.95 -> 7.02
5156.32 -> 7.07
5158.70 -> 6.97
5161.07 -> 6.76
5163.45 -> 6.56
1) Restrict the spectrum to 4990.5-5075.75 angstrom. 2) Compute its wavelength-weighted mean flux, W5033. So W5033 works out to 7.09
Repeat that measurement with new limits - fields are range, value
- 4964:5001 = 7.09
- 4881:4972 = 7.59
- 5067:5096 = 7.52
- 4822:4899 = 7.19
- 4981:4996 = 7.04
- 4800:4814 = 7.68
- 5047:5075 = 7.46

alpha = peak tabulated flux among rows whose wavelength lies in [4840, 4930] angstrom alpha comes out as 8.39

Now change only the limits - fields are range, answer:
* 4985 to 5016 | 7.6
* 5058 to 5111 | 8.08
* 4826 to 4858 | 7.82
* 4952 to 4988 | 7.68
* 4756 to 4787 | 8.11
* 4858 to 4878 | 7.98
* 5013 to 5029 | 6.96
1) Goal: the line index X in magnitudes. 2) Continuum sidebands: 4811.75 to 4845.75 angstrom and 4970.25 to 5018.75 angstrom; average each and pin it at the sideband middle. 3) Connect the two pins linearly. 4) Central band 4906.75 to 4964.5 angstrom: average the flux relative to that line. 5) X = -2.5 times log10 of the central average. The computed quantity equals -0.08 mag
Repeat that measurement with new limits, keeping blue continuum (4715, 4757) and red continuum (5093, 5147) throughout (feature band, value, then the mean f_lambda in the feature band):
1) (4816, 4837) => 0.008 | 7.56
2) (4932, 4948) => -0.069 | 7.94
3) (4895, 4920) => -0.032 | 7.72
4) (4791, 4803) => -0.060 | 8.09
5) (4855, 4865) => 0.146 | 6.61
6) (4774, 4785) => 0.010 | 7.62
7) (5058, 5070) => -0.083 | 7.83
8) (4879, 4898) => 0.020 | 7.39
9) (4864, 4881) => 0.102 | 6.87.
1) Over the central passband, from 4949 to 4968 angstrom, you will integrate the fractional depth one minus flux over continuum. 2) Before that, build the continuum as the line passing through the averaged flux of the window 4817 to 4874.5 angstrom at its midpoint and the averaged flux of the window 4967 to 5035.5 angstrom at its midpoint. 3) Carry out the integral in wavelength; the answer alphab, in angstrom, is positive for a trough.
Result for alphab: -1.6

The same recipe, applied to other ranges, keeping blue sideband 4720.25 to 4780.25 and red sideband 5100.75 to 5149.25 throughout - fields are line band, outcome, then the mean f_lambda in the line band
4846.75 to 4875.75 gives 3.25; 6.69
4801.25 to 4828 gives 0.42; 7.49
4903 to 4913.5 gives 0.18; 7.33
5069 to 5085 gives -0.51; 7.39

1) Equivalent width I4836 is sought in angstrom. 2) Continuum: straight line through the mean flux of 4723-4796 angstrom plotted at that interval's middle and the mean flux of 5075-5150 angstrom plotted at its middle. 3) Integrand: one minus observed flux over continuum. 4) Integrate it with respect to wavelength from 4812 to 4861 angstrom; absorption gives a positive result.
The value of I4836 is 2.3 angstrom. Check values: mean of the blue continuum 7.75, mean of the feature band 7.28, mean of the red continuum 7.23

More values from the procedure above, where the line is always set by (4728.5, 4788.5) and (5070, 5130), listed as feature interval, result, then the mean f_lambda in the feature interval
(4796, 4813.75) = -0.3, 7.79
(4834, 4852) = 0.9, 7.24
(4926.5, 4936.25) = 0.2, 7.36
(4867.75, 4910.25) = 1.4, 7.34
